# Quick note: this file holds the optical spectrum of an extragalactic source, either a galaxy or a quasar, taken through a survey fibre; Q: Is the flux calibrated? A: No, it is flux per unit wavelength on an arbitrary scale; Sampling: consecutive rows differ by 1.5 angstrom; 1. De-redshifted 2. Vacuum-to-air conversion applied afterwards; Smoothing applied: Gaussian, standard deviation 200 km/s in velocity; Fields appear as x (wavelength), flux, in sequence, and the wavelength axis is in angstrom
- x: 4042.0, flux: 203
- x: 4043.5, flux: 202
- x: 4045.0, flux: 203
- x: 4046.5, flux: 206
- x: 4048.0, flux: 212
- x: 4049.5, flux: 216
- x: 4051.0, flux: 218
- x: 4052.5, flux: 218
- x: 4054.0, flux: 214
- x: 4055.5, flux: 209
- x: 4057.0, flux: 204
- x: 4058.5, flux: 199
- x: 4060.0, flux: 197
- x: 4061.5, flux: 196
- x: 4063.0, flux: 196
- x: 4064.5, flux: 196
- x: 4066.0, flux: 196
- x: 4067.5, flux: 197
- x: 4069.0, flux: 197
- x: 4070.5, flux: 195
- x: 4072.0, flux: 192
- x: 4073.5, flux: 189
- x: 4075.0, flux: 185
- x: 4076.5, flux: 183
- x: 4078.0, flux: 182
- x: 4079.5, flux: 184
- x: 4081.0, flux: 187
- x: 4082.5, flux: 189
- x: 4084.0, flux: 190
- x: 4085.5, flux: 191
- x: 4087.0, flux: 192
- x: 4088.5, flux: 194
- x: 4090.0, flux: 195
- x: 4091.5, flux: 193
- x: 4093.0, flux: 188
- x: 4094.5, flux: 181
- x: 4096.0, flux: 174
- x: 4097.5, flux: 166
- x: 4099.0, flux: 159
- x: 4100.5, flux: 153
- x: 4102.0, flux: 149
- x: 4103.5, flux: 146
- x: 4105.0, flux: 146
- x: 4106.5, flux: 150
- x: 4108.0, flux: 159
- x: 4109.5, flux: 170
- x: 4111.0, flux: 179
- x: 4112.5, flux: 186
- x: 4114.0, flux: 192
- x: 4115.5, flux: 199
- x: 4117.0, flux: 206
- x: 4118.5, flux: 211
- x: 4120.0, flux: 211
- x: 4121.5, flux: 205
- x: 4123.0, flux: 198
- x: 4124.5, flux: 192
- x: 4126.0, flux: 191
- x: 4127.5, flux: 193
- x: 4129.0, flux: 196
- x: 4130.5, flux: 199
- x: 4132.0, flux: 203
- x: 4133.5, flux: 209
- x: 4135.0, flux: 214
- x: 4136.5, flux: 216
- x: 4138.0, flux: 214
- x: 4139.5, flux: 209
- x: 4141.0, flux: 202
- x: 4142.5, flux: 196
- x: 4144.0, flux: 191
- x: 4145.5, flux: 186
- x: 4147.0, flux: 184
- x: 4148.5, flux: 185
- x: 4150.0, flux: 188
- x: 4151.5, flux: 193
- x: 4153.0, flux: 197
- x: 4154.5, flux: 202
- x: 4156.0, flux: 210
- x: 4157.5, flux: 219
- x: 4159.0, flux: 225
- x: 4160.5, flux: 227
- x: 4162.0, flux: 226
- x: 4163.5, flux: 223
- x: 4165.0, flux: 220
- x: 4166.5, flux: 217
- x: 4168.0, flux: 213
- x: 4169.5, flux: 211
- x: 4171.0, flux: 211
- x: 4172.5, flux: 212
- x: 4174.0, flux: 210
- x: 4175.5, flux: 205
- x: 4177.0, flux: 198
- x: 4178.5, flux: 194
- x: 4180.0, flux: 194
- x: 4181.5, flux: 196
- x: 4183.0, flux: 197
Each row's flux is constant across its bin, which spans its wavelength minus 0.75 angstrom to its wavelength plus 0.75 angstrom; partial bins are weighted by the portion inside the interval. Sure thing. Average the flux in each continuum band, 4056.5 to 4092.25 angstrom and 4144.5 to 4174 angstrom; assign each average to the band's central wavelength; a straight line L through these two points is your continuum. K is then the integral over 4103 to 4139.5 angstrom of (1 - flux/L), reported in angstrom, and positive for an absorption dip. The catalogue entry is 1.7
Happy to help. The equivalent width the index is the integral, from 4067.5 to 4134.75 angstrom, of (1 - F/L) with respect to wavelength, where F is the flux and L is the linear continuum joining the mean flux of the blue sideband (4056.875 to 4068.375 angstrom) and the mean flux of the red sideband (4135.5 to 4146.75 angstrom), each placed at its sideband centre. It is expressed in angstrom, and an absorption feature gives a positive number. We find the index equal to 4.7 angstrom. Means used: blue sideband 197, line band 186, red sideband 201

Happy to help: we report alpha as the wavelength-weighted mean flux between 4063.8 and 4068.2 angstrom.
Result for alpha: 196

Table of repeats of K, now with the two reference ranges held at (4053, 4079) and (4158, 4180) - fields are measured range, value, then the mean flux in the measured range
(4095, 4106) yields 2.46 angstrom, 157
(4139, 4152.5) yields 1.08 angstrom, 192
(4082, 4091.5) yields 0.35 angstrom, 192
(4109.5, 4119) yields 0.51 angstrom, 193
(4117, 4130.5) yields 0.36 angstrom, 200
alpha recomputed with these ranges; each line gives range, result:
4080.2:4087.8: 190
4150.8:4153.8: 195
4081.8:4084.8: 190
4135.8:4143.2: 207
